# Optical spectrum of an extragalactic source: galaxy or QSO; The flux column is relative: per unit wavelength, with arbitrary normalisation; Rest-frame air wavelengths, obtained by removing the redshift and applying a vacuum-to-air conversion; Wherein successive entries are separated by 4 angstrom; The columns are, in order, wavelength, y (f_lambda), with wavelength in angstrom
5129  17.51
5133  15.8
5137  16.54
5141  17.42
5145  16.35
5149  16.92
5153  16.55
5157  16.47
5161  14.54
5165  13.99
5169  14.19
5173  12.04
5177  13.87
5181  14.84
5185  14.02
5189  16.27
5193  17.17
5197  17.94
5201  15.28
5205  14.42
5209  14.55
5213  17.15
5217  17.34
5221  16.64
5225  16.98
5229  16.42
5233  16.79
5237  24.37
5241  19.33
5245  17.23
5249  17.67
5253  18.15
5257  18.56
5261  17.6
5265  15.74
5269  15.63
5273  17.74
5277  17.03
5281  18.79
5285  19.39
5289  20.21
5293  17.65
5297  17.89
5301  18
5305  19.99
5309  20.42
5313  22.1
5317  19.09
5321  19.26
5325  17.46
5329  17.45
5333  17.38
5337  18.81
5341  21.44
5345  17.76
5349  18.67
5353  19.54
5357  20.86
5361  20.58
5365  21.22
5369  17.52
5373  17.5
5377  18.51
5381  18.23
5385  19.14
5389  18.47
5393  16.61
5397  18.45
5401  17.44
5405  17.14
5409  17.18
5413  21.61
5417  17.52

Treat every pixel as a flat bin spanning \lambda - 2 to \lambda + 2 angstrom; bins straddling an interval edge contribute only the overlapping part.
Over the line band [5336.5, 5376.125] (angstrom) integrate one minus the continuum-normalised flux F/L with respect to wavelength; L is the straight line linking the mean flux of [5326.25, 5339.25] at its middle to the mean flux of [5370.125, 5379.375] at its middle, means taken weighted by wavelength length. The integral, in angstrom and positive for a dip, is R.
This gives -3.18 angstrom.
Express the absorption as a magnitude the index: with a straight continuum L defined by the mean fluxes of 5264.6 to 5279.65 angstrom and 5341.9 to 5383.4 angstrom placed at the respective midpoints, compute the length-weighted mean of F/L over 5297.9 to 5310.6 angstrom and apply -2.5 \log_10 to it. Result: -0.10 mag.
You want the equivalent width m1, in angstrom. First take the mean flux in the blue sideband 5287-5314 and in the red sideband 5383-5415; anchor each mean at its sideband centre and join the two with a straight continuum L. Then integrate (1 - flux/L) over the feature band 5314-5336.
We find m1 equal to 0.9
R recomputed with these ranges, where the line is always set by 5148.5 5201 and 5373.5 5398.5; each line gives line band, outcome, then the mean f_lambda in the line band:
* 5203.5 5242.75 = -3.67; 17.4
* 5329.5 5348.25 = -1.27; 18.7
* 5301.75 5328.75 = -3.61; 19.5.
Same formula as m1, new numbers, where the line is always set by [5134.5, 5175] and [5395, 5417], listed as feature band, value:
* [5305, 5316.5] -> -2.35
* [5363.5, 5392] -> -0.90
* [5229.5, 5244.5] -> -2.81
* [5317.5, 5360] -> -3.31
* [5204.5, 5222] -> 0.04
